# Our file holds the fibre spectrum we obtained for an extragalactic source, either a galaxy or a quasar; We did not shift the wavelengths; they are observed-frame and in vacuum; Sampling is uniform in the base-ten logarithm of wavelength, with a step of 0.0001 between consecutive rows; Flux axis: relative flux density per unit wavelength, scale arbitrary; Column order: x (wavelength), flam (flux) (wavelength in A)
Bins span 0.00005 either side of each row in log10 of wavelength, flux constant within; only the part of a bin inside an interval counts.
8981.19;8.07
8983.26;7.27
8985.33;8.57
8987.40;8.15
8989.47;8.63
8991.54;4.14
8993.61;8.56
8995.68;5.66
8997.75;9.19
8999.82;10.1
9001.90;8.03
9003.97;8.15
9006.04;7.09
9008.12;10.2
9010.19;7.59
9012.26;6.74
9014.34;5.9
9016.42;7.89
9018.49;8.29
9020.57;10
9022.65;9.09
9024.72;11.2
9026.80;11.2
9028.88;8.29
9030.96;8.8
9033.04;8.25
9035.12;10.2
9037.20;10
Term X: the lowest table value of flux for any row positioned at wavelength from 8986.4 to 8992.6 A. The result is 4.14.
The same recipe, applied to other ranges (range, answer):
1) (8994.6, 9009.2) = 5.66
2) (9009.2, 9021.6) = 5.9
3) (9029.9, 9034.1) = 8.25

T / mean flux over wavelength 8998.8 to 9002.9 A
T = 9.05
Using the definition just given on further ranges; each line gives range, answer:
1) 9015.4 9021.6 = 8.73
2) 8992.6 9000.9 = 8.37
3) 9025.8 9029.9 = 9.73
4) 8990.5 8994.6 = 6.33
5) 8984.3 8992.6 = 7.37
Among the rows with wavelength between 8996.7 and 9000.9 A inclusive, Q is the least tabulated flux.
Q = 9.19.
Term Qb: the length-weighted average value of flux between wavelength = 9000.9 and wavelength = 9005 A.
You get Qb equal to 8.1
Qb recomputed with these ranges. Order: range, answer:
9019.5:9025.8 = 10.1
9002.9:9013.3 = 7.96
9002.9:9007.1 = 7.63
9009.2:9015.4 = 6.74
